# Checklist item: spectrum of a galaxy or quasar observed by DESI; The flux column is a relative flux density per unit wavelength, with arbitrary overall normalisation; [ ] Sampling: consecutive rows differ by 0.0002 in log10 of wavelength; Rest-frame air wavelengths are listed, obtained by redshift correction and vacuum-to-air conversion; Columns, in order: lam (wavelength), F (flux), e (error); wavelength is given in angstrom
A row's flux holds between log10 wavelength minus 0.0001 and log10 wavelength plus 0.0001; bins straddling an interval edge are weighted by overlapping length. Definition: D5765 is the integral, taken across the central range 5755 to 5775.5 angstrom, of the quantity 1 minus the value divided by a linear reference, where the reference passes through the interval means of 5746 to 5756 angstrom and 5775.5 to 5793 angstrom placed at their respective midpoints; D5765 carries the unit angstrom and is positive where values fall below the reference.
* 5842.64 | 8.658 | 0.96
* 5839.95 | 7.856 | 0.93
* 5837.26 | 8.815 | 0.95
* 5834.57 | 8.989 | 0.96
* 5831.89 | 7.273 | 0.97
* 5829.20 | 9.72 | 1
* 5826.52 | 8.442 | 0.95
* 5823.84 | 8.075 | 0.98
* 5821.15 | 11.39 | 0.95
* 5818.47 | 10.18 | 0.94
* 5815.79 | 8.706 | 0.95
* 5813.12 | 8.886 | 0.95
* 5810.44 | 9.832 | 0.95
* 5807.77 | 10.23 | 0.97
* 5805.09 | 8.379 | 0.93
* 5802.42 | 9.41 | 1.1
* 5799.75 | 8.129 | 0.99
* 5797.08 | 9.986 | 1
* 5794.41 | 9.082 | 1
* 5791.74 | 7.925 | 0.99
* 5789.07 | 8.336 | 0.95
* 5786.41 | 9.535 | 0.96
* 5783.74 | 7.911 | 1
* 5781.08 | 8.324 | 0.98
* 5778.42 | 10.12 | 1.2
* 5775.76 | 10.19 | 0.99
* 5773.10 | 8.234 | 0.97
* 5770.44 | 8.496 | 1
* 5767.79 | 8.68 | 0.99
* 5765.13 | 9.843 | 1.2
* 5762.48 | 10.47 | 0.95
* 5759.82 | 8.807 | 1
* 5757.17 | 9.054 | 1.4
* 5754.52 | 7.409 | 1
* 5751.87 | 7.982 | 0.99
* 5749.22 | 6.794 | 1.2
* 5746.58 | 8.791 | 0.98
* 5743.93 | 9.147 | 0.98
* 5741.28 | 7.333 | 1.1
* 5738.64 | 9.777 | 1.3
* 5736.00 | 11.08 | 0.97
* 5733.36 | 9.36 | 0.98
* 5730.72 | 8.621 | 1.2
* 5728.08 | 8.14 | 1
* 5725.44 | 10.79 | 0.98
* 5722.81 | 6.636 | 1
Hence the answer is -2.3 angstrom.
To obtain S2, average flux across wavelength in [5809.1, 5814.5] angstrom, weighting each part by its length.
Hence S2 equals 9.37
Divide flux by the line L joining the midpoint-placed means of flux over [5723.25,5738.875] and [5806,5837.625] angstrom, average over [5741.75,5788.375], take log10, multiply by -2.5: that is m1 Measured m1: 0.07 mag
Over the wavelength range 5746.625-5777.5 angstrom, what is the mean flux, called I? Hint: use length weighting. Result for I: 8.75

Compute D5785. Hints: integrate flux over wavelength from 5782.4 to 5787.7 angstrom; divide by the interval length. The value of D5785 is 8.71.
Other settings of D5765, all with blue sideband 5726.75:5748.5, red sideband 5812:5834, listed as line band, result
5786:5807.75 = 0.4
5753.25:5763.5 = 0.1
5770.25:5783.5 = 0.0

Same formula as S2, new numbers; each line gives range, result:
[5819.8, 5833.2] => 8.98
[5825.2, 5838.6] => 8.65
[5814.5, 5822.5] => 10.1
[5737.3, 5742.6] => 8.57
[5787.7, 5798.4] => 8.83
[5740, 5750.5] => 8.02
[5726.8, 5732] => 8.38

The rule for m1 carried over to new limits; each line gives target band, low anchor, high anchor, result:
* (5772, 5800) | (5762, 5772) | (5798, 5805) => 0.01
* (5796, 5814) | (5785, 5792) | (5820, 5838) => -0.06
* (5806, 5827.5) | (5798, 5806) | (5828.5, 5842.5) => -0.10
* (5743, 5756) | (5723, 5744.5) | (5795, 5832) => 0.15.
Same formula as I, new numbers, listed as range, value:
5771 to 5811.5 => 9.03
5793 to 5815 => 9.23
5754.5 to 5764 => 9.16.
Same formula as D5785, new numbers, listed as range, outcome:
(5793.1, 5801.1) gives 9.07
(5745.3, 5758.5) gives 8.01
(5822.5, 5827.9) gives 8.28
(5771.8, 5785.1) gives 8.96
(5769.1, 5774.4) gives 8.37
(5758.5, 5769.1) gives 9.45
